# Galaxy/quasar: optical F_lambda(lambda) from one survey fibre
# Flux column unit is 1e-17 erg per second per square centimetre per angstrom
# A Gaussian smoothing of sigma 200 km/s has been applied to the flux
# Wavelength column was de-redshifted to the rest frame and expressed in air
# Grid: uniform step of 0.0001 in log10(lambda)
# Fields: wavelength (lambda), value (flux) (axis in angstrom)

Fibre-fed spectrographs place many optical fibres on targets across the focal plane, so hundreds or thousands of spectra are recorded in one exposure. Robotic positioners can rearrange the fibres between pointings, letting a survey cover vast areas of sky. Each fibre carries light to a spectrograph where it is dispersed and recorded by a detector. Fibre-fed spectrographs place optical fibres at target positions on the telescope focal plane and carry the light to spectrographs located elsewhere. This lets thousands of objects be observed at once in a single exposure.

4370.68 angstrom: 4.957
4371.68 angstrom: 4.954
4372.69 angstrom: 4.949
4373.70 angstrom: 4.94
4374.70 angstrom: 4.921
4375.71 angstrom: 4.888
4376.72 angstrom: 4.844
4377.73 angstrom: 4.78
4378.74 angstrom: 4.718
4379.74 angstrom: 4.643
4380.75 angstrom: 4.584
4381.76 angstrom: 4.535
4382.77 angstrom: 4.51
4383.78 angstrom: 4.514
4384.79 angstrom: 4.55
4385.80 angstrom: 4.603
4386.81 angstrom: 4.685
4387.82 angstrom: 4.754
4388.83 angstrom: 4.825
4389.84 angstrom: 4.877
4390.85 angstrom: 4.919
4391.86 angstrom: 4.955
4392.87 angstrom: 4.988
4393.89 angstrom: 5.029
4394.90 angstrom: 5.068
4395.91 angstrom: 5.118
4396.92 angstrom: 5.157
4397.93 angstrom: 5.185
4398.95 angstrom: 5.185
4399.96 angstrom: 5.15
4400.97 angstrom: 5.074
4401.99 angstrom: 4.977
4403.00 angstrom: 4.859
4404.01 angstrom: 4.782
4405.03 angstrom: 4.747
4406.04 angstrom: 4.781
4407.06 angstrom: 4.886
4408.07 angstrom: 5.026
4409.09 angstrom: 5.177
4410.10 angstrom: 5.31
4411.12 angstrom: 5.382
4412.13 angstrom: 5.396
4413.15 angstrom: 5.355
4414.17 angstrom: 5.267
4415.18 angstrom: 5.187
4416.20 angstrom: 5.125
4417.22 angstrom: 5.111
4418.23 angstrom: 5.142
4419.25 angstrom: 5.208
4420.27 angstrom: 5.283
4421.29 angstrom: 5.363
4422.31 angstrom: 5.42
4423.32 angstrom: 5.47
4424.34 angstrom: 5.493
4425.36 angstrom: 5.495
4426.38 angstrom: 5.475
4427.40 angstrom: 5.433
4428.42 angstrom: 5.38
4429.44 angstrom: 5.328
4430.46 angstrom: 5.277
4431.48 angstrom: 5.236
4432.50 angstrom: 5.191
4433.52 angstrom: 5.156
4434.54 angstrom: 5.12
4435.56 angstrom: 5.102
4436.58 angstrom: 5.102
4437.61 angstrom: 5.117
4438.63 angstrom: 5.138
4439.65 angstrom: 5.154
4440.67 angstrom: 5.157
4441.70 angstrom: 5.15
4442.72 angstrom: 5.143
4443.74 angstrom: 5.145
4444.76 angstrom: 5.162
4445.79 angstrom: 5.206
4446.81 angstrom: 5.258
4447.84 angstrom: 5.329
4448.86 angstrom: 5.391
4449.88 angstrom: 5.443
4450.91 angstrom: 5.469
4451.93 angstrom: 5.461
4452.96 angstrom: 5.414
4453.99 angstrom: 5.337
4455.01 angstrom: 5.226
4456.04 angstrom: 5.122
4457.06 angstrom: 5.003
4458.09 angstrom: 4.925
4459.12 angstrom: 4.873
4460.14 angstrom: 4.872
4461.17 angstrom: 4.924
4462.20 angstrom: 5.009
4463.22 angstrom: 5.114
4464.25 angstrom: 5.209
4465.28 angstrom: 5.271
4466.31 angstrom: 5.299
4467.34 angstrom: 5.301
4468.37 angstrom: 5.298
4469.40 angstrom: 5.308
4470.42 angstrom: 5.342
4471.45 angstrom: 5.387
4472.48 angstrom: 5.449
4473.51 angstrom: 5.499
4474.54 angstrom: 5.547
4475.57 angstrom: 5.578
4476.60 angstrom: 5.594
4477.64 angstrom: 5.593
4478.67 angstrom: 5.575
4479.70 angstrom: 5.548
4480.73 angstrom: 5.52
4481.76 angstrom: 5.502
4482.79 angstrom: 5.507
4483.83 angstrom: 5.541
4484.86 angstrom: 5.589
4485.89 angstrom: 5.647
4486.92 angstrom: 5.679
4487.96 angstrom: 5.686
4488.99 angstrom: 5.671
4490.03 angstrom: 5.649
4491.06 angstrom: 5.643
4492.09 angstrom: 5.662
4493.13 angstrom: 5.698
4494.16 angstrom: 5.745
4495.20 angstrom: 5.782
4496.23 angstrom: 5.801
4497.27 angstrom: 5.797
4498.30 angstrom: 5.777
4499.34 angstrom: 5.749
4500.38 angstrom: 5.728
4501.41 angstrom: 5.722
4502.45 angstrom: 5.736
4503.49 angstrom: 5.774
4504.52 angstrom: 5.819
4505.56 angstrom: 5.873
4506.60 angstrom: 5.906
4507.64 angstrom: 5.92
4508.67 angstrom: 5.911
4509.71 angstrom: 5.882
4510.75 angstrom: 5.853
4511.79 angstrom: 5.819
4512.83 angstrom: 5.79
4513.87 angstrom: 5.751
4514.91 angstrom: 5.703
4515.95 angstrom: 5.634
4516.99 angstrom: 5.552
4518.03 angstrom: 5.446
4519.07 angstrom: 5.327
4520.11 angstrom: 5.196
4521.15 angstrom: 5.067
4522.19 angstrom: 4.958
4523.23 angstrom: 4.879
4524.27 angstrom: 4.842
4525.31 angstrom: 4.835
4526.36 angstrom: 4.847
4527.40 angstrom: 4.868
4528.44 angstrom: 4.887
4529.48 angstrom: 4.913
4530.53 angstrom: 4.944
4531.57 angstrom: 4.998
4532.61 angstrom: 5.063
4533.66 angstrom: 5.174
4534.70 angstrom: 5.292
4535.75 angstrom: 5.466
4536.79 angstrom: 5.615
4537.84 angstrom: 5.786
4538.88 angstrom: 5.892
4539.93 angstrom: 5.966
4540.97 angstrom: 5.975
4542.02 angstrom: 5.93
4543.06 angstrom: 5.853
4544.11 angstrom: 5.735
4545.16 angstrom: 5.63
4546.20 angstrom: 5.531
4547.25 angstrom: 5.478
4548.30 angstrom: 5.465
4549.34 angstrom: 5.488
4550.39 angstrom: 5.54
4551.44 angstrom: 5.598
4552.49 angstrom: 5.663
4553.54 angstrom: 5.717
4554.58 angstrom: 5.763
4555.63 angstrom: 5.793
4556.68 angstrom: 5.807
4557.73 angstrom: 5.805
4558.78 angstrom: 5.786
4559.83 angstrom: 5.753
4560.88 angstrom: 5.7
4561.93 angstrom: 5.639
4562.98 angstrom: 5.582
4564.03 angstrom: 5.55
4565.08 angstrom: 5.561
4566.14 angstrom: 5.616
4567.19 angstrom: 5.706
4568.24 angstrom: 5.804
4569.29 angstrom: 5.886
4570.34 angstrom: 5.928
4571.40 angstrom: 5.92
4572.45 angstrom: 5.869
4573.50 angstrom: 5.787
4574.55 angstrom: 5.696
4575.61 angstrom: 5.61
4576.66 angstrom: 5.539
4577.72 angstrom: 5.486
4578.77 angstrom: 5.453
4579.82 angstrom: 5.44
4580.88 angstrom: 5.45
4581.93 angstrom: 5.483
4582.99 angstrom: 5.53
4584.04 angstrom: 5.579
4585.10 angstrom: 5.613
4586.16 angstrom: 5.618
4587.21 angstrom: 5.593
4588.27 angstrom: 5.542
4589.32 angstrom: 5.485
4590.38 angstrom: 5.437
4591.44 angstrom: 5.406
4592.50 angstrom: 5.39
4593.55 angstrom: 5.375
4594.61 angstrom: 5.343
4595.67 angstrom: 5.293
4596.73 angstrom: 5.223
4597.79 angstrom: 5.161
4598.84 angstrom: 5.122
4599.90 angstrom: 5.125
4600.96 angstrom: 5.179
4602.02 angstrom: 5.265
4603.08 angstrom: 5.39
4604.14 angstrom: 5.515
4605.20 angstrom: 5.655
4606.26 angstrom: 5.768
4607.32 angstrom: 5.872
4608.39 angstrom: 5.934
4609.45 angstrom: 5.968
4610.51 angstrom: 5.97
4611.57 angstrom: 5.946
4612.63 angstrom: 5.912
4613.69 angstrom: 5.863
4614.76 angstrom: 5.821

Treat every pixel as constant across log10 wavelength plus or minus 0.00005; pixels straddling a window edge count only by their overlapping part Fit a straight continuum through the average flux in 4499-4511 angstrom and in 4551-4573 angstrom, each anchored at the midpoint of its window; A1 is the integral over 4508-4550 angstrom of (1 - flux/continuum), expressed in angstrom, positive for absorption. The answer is 2.6 angstrom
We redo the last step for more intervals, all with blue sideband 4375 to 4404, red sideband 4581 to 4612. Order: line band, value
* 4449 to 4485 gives -1.6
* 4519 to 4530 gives 0.7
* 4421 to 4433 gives -1.0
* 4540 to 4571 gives -1.9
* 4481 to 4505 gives -2.4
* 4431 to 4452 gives -0.8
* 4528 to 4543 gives -0.3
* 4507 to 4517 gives -1.1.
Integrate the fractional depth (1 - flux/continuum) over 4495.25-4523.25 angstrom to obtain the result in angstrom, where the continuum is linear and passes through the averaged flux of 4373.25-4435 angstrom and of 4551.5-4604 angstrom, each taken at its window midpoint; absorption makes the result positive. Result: -1.6 angstrom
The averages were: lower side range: 5.05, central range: 5.66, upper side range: 5.56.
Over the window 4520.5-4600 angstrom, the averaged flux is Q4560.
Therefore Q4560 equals 5.49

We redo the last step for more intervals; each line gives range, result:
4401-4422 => 5.12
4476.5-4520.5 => 5.68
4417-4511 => 5.42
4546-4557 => 5.62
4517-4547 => 5.32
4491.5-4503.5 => 5.74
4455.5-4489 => 5.36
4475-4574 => 5.59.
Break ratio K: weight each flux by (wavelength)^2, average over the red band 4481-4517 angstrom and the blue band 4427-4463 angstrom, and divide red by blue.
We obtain 1.13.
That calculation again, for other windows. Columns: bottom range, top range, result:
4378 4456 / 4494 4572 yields 1.15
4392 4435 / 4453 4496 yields 1.07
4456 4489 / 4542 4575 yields 1.10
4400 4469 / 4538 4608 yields 1.15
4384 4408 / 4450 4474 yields 1.09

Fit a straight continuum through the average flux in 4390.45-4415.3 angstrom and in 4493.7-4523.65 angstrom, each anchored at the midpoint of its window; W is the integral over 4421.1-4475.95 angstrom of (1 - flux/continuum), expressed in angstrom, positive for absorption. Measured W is 0.7 angstrom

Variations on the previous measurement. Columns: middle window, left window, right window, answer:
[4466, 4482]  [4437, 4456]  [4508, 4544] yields -0.5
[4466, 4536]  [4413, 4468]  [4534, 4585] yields -0.5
